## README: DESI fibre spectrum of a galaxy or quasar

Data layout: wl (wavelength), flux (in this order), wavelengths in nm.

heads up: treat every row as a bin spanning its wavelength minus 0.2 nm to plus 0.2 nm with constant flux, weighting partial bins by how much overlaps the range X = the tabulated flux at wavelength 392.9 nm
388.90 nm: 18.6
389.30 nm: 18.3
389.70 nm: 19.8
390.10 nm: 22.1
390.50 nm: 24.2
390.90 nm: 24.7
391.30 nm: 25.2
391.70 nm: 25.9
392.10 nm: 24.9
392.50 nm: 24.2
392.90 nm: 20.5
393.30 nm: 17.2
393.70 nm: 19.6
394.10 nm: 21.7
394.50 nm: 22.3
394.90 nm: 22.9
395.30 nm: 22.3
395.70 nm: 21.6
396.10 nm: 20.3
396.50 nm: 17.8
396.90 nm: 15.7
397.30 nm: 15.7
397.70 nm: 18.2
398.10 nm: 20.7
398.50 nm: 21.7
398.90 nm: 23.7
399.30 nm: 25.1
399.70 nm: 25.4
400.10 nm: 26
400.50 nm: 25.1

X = 20.5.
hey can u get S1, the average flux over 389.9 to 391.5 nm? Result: 24.1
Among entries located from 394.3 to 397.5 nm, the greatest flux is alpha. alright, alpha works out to 22.9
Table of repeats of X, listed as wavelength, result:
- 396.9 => 15.7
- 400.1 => 26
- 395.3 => 22.3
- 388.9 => 18.6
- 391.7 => 25.9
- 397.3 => 15.7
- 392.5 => 24.2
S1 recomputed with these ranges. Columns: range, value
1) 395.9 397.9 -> 17.5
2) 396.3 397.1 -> 16.8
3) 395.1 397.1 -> 19.5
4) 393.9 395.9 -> 22.2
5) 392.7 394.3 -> 19.7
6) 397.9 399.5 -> 22.8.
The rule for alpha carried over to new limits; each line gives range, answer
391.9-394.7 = 24.9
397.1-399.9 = 25.4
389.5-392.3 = 25.9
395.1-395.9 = 22.3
